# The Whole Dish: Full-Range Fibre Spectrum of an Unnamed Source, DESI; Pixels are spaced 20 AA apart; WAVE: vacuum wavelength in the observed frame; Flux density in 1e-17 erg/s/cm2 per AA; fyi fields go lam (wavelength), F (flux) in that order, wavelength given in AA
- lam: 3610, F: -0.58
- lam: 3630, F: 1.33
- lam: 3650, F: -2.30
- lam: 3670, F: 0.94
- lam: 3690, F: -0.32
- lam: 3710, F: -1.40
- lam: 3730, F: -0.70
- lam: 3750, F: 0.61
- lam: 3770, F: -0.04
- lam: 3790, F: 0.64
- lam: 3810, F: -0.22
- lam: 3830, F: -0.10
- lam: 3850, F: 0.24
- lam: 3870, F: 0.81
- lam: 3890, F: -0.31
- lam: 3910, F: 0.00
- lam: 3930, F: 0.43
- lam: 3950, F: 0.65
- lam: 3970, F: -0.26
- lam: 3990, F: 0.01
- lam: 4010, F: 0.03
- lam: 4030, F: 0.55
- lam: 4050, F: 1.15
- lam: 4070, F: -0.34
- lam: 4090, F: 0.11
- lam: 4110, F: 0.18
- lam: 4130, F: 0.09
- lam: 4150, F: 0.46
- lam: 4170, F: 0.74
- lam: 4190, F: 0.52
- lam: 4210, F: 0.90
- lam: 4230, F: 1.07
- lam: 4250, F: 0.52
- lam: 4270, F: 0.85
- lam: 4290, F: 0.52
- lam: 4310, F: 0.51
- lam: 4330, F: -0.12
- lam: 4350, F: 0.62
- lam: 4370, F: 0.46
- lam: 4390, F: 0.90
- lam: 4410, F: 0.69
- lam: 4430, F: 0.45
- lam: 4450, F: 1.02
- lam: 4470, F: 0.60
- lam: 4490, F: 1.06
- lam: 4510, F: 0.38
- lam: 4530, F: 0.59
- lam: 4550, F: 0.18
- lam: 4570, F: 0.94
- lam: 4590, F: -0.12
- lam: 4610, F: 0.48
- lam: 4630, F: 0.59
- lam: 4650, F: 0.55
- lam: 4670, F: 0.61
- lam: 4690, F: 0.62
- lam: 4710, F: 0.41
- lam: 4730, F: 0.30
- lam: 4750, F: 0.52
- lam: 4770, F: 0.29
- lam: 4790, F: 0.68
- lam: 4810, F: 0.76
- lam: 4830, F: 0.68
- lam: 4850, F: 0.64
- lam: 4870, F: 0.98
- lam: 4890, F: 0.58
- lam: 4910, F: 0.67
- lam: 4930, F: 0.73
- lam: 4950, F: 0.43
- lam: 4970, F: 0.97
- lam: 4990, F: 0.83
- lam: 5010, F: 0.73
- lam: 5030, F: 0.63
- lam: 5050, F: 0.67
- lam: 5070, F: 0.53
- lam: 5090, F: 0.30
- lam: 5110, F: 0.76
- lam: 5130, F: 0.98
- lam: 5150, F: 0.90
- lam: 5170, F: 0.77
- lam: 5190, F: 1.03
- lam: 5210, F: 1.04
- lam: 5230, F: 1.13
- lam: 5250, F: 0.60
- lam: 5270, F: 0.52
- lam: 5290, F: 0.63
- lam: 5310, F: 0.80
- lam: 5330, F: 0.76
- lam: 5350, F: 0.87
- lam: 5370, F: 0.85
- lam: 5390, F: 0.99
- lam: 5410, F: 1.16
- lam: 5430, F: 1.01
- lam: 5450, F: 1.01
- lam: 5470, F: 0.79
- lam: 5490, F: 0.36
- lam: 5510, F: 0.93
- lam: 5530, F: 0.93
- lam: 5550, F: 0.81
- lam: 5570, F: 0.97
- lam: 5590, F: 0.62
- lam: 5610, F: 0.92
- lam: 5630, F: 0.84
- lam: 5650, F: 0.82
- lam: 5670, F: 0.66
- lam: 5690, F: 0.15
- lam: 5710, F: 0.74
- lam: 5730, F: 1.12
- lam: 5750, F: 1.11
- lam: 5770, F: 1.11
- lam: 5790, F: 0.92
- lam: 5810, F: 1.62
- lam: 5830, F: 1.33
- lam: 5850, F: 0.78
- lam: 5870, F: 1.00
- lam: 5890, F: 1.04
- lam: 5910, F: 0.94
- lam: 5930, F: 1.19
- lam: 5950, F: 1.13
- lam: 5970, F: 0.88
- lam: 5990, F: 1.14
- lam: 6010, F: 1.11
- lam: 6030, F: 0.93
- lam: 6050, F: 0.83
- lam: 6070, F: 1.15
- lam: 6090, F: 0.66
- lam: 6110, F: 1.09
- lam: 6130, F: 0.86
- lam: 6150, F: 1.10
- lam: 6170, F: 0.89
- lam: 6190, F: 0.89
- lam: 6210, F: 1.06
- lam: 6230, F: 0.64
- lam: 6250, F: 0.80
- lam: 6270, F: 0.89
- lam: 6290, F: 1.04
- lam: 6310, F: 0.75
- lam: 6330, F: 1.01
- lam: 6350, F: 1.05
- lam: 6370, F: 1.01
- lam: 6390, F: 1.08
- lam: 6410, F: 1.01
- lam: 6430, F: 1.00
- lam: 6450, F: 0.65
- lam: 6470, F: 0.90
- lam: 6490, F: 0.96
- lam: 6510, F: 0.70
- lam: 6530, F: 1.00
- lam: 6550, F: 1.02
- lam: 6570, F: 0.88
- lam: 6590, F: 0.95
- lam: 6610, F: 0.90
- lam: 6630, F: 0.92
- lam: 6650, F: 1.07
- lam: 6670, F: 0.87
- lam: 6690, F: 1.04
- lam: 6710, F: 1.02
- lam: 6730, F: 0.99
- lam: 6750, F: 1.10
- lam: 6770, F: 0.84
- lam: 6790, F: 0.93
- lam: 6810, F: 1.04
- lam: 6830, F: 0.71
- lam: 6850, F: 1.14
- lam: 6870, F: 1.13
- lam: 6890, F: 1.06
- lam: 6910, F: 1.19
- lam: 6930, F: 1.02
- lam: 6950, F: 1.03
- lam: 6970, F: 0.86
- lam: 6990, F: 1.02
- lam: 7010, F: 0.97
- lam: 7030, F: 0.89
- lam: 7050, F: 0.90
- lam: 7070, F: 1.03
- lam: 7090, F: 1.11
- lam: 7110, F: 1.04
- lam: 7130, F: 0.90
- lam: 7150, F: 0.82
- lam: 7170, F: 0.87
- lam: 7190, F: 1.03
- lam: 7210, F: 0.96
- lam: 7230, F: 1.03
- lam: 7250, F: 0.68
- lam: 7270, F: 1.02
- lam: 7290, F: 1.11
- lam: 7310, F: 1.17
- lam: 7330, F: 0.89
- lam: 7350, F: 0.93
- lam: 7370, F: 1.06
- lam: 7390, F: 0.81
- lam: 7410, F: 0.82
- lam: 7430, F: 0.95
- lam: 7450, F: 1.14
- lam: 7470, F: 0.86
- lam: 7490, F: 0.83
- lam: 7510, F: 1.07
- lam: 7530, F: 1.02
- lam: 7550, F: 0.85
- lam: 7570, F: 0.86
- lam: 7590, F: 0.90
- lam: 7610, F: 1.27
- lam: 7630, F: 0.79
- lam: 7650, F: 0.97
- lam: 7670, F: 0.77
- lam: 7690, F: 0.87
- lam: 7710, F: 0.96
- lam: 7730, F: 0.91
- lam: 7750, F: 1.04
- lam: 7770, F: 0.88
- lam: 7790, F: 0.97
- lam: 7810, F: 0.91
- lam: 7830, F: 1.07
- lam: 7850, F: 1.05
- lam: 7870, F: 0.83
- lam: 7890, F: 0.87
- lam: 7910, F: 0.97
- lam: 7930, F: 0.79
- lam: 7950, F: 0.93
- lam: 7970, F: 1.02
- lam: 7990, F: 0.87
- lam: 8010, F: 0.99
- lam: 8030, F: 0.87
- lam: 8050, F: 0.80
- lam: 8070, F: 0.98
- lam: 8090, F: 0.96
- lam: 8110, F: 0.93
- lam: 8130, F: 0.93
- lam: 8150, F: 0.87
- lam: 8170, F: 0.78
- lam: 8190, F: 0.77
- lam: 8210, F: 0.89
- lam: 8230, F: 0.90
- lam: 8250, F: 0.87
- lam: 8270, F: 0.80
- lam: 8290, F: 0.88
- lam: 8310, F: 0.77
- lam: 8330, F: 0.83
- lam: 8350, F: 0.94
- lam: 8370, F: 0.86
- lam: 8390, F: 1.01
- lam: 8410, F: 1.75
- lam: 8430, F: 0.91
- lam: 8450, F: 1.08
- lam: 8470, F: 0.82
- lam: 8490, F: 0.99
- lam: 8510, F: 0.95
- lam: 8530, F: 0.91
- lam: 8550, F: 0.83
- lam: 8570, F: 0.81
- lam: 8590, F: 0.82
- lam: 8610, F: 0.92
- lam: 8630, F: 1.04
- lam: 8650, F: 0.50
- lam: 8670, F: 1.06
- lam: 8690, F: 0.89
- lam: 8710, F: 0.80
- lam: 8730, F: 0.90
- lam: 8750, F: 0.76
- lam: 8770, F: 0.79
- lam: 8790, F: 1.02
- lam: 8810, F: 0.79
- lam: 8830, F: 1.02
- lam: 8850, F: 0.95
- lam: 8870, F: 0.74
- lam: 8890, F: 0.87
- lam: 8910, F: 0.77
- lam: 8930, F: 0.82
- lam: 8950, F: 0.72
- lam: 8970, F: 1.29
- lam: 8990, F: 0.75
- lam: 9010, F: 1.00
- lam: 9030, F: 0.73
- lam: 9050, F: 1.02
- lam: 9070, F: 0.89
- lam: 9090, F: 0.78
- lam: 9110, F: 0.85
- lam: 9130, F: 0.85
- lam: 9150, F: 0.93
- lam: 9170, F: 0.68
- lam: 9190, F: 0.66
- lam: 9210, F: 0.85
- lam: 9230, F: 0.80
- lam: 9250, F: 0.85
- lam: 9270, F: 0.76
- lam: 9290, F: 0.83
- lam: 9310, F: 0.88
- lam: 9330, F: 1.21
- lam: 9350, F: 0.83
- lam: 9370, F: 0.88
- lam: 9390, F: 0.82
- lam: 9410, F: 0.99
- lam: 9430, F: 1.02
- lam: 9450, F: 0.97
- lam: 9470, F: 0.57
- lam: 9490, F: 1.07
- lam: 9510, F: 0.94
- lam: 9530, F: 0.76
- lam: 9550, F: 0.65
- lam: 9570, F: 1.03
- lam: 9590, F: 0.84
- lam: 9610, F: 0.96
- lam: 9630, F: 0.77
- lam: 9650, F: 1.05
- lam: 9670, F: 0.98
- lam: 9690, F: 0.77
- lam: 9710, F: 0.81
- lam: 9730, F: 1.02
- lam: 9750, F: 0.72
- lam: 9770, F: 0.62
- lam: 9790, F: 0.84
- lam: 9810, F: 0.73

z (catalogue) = 0.282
